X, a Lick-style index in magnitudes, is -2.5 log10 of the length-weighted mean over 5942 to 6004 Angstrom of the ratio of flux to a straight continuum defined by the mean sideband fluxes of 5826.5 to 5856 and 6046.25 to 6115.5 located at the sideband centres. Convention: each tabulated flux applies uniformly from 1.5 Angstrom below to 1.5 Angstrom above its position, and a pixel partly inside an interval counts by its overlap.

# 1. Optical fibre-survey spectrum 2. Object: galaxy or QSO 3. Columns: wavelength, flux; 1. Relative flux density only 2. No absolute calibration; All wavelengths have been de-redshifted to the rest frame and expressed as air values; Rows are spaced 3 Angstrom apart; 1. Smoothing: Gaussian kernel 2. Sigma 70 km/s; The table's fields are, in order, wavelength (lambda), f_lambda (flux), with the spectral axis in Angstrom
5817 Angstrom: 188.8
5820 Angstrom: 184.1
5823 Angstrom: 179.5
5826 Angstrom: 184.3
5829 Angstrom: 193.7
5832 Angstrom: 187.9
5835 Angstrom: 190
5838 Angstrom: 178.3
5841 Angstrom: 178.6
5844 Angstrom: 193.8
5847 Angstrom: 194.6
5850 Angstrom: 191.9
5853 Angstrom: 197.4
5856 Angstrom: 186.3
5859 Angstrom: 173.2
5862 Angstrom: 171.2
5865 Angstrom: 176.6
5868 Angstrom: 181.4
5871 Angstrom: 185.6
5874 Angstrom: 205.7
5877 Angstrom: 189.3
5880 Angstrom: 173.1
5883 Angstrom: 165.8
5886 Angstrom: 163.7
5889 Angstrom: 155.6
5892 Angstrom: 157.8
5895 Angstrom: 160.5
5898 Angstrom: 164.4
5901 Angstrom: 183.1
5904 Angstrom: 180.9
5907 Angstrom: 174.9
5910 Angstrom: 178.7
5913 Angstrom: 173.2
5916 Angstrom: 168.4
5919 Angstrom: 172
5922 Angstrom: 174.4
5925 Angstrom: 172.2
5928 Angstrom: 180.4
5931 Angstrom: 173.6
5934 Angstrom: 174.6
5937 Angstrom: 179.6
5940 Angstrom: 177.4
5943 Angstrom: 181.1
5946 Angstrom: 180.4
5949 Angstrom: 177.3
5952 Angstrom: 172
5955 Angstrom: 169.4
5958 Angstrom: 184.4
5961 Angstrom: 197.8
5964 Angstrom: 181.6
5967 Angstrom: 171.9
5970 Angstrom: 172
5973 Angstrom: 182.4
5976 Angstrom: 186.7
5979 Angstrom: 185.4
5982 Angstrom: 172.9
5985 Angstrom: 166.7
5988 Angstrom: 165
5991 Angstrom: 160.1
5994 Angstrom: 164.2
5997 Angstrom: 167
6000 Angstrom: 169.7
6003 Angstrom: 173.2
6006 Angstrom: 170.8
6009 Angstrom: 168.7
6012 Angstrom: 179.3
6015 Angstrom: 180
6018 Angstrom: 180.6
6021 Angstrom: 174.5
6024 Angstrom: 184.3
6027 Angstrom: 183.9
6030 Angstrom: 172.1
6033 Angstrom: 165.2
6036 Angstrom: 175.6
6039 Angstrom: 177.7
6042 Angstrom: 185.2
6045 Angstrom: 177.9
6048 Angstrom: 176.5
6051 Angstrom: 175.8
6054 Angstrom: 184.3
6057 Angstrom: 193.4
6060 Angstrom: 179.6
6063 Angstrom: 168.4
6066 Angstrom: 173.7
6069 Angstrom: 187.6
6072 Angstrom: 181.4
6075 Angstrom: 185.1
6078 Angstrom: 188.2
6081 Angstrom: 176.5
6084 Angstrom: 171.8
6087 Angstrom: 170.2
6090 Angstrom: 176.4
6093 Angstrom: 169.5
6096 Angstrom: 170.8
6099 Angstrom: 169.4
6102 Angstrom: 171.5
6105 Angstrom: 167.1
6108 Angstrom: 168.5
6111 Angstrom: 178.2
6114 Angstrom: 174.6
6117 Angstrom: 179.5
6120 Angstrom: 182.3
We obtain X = 0.04 mag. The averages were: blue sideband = 189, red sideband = 176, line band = 175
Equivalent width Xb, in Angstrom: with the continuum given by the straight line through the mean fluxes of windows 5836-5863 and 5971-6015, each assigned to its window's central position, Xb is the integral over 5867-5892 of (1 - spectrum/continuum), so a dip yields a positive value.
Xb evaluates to 0.9 Angstrom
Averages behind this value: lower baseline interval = 185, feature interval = 176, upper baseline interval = 173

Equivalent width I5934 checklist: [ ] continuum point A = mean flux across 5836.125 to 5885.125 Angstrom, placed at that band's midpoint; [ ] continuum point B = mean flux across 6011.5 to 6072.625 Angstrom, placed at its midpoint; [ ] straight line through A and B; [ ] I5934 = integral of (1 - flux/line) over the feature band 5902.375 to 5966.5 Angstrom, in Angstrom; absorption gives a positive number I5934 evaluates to 1.57 Angstrom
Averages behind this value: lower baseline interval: 184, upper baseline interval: 179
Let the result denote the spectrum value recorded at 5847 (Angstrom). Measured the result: 194.6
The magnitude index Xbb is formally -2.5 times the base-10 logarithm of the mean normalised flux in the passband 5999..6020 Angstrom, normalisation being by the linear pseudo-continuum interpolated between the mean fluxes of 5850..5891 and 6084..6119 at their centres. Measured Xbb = 0.00 mag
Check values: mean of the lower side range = 179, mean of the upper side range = 172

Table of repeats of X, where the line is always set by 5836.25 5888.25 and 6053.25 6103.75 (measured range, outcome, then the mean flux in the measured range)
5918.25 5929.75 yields 0.037 mag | 175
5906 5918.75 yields 0.047 mag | 174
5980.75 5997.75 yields 0.086 mag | 166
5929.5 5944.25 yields 0.021 mag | 177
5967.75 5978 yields -0.001 mag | 180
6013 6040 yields 0.009 mag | 177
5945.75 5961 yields 0.011 mag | 178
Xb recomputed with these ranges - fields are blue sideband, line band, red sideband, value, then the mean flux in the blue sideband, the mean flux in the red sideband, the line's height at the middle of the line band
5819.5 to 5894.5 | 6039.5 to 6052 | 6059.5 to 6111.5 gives -0.2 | 181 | 175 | 176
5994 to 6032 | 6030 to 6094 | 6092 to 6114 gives -2.0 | 175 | 171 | 173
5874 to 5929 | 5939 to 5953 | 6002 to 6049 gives -0.3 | 172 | 177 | 174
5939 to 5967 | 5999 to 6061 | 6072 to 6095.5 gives 0.2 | 180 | 177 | 178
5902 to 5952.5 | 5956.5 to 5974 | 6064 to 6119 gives -0.6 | 176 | 176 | 176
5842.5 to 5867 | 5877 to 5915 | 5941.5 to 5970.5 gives 2.7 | 186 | 179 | 183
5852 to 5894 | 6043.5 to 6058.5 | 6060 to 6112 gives -0.5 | 177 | 175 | 175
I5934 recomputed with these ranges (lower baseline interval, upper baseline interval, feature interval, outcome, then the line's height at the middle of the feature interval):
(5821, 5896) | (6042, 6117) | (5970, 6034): 1.5 Angstrom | 178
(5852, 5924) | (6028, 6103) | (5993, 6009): 0.7 Angstrom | 176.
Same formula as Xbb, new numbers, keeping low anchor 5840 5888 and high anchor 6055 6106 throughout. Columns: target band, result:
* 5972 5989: 0.017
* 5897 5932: 0.040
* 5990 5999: 0.094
